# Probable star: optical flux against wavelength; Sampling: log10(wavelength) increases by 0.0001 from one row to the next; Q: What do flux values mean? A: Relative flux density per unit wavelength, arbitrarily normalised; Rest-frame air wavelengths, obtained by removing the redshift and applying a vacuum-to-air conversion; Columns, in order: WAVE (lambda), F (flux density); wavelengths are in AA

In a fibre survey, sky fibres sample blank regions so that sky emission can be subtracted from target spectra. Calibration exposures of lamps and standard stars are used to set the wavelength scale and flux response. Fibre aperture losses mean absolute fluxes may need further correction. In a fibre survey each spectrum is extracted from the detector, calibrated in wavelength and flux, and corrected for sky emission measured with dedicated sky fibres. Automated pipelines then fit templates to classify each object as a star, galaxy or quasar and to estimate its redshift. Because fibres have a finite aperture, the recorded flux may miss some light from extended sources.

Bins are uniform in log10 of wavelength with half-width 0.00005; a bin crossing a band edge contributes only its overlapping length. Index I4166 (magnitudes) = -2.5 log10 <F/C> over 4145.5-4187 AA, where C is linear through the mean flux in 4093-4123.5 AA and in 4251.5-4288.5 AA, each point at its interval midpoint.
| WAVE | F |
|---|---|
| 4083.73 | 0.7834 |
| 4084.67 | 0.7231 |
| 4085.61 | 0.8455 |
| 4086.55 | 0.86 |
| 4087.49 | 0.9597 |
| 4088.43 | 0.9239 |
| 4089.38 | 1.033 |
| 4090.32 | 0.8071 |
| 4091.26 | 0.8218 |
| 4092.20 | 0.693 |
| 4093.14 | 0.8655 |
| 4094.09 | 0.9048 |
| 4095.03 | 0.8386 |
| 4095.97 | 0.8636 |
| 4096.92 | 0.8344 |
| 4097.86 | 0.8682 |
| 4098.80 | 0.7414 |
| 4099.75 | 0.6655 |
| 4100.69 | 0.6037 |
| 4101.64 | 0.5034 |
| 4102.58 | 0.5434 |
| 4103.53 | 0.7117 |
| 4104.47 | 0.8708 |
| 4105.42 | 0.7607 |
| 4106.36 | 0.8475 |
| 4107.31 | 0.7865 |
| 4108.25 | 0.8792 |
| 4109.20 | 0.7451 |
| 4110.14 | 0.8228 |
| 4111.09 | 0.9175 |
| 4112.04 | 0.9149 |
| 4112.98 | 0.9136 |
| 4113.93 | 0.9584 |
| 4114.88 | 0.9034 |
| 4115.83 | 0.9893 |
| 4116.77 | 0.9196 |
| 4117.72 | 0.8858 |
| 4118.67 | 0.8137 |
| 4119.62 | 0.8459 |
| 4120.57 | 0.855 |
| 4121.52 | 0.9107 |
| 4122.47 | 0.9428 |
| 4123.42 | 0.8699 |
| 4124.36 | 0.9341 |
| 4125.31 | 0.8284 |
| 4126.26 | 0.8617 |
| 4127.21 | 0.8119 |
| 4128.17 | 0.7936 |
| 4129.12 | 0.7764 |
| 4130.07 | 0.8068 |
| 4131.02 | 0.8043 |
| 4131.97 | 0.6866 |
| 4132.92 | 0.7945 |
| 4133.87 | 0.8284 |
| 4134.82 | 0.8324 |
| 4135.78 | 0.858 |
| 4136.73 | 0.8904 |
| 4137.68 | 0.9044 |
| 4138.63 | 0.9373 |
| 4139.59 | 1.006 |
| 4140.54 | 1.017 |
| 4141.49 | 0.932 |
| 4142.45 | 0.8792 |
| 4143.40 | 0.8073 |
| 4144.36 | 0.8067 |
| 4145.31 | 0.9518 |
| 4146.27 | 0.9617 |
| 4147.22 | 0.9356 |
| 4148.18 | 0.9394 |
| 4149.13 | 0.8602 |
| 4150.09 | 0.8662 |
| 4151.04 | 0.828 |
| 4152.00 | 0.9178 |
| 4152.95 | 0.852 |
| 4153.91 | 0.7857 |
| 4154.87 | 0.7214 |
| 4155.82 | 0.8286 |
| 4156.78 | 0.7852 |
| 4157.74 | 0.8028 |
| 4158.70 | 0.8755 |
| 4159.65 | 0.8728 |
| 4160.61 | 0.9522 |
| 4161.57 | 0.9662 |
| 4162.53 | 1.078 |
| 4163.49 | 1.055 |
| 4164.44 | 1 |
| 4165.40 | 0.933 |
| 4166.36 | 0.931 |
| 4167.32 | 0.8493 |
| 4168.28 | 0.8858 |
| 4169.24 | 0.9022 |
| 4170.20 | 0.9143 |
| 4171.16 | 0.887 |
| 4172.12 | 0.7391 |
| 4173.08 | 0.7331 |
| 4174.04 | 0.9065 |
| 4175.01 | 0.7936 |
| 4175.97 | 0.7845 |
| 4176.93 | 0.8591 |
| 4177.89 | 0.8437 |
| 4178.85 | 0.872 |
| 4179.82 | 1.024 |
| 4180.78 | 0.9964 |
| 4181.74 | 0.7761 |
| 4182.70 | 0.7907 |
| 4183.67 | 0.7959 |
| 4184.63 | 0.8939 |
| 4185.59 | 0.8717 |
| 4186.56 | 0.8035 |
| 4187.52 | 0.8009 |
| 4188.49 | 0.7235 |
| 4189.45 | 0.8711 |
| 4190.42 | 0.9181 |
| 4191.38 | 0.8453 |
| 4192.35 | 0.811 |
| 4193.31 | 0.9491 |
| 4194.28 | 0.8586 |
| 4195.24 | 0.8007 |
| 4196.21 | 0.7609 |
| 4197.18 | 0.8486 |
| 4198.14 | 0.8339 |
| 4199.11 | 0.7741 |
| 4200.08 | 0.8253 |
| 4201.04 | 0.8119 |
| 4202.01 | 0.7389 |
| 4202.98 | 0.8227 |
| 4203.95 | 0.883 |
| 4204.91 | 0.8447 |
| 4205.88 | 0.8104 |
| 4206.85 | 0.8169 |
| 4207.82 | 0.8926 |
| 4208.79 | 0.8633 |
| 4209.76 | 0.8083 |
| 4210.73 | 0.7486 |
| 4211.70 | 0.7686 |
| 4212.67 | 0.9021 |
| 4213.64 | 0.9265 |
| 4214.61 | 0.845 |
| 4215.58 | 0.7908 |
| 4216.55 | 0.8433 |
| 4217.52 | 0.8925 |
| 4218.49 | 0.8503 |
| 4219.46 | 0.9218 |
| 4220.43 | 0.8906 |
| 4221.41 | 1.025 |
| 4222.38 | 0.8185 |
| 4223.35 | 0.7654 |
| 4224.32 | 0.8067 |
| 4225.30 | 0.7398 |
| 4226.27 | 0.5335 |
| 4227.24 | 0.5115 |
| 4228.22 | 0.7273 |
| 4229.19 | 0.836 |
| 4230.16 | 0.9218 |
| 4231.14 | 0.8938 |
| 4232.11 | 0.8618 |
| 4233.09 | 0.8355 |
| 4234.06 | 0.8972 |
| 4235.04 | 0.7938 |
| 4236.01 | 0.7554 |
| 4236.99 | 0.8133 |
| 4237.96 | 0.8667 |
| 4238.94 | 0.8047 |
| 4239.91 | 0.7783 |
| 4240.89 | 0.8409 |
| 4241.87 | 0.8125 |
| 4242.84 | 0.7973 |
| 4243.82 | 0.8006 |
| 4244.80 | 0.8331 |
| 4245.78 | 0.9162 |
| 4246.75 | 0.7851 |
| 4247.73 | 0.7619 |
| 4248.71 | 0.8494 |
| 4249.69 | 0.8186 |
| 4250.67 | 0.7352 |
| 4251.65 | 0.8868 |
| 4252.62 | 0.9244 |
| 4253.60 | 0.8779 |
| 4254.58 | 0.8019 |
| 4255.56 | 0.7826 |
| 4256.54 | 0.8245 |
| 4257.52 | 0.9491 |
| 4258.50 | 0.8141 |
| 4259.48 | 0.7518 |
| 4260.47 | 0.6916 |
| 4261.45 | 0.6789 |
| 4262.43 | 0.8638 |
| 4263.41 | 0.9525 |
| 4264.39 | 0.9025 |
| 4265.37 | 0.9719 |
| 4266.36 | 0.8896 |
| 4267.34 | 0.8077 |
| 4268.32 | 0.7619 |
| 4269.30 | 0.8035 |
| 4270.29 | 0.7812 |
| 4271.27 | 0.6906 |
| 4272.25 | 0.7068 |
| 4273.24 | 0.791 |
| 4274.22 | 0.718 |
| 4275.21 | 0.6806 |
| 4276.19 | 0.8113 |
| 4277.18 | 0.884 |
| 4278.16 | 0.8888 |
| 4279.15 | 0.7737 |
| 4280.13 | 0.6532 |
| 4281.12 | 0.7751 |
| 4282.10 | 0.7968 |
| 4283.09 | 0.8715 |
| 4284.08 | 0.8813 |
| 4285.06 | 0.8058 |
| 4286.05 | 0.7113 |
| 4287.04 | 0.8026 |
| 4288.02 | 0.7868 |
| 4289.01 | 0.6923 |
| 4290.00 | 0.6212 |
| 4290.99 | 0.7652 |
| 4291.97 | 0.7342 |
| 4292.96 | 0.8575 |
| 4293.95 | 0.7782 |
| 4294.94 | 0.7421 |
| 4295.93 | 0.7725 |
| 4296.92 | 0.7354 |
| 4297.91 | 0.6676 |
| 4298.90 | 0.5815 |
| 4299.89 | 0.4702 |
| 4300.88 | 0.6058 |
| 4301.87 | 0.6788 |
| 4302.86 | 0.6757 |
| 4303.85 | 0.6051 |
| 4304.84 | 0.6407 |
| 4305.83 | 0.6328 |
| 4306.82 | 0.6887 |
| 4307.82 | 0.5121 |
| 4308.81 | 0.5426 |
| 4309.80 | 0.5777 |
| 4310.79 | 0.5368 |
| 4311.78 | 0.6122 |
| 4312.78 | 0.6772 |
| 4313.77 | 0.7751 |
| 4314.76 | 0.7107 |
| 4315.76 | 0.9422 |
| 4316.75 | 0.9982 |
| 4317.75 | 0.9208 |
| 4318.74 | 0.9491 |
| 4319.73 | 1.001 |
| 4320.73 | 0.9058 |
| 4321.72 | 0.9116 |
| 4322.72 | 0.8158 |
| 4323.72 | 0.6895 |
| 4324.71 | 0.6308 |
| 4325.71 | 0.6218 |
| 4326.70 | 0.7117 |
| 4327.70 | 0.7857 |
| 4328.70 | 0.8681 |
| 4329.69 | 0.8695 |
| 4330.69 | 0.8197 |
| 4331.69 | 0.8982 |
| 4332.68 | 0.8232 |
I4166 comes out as -0.07 mag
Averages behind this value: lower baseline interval 0.826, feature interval 0.877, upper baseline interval 0.809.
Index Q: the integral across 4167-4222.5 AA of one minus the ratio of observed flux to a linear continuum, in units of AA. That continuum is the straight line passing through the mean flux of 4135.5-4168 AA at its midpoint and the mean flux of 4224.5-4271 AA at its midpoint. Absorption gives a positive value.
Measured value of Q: 0.9 AA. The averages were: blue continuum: 0.9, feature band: 0.846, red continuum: 0.813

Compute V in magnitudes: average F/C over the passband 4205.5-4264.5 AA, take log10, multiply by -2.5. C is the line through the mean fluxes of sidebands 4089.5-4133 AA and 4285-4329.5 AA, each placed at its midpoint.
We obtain -0.08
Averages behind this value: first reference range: 0.822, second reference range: 0.728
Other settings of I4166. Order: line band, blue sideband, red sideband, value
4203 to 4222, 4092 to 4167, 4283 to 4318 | -0.10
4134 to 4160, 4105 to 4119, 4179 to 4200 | -0.02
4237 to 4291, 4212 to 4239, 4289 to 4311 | -0.09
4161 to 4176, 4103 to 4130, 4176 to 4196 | -0.06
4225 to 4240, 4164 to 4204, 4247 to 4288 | 0.05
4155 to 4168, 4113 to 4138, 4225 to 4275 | -0.09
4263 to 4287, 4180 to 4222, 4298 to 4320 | -0.09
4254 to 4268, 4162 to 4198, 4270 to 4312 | -0.11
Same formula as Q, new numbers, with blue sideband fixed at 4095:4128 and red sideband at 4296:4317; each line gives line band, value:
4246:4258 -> -2.2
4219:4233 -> -1.5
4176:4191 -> -1.7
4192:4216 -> -2.6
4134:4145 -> -1.3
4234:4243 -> -1.2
